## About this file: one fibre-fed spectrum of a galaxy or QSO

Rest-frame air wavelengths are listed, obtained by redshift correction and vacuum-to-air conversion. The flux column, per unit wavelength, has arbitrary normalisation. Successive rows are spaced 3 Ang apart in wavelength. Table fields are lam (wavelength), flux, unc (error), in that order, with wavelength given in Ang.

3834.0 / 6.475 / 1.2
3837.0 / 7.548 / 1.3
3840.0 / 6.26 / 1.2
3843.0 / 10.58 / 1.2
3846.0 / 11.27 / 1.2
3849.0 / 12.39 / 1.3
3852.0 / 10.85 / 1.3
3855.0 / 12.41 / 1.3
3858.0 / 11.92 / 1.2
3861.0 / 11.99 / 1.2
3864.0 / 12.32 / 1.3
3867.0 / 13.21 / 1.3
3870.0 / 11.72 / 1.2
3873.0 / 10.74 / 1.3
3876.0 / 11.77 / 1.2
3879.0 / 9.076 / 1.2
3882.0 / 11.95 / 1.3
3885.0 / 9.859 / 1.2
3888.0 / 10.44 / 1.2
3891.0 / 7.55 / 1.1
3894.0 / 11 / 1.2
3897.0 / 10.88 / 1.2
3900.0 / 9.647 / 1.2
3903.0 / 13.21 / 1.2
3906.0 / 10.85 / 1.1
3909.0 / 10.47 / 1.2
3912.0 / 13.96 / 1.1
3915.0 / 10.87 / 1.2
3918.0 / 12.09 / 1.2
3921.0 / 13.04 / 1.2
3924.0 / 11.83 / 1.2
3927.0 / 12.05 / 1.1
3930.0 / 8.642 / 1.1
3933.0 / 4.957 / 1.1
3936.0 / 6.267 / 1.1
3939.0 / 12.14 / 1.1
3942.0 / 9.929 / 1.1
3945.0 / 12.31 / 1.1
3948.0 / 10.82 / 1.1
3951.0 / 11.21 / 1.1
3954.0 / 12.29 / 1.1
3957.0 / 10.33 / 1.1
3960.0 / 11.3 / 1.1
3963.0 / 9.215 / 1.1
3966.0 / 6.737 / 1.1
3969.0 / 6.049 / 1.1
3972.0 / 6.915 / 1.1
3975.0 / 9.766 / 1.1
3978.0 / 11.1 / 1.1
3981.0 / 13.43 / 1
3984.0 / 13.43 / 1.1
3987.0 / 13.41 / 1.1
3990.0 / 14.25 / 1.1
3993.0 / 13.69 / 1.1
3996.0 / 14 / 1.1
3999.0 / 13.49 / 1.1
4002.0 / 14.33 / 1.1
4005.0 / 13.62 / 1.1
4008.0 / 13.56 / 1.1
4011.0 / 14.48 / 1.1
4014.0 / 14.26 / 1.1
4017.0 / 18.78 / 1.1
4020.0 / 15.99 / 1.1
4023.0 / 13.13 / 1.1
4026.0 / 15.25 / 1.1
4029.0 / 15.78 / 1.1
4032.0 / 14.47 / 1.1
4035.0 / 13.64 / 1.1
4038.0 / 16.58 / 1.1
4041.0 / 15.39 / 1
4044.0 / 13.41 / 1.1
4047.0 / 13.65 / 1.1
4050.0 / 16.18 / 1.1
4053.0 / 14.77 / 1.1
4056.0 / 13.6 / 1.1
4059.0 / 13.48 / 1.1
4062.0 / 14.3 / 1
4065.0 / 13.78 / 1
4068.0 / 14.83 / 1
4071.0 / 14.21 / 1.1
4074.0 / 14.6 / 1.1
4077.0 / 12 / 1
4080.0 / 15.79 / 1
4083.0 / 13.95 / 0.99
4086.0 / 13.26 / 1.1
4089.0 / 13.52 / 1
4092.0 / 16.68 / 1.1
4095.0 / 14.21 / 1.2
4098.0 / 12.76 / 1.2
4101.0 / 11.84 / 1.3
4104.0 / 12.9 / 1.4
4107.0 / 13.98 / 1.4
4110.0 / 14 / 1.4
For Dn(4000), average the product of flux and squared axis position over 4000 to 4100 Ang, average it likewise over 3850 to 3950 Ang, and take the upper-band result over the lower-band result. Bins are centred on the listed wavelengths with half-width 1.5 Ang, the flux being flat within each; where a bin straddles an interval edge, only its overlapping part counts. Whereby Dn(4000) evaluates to 1.43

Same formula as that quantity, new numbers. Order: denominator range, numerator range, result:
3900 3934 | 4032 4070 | 1.39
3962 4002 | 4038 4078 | 1.31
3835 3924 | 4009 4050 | 1.47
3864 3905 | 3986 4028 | 1.41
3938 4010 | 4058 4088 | 1.27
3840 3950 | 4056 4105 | 1.40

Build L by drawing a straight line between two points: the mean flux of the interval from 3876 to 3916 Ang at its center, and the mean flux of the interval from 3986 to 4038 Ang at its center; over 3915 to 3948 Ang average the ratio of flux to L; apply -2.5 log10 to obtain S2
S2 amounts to 0.15 mag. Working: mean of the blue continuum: 10.8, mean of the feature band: 10.4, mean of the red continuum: 14.5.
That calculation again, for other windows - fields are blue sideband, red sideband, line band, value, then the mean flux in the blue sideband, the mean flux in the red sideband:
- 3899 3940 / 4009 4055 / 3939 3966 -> 0.11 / 10.7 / 15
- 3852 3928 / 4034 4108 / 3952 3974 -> 0.35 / 11.4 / 14.1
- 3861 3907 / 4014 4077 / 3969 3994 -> 0.15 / 11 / 14.7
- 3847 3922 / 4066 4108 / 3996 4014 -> -0.09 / 11.4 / 13.9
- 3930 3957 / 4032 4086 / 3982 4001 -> -0.17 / 9.93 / 14.3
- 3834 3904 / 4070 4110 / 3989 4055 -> -0.14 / 10.7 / 13.8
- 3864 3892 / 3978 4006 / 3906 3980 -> 0.21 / 10.8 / 13.6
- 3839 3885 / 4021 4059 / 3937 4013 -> 0.15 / 11.2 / 14.6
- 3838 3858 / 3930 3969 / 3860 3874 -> -0.15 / 10.6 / 9.6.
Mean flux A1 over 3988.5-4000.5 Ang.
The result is 13.9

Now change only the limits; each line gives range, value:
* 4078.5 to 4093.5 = 14.6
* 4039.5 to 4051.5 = 14.7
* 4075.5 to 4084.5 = 13.9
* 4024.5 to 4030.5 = 15.5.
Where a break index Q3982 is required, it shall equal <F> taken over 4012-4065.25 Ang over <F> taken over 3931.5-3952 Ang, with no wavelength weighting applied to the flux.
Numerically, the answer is 1.5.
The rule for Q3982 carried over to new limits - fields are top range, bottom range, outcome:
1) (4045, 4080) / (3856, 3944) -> 1.31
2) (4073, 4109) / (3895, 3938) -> 1.29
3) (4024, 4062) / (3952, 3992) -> 1.37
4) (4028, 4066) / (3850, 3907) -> 1.30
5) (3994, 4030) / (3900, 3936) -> 1.36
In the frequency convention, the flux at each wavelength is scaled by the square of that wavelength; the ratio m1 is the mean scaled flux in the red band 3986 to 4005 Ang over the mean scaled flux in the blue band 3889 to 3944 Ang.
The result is 1.37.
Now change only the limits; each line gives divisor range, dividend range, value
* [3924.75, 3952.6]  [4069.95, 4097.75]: 1.54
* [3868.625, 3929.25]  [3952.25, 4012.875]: 1.11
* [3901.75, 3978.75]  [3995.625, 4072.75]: 1.49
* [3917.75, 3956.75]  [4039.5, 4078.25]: 1.43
